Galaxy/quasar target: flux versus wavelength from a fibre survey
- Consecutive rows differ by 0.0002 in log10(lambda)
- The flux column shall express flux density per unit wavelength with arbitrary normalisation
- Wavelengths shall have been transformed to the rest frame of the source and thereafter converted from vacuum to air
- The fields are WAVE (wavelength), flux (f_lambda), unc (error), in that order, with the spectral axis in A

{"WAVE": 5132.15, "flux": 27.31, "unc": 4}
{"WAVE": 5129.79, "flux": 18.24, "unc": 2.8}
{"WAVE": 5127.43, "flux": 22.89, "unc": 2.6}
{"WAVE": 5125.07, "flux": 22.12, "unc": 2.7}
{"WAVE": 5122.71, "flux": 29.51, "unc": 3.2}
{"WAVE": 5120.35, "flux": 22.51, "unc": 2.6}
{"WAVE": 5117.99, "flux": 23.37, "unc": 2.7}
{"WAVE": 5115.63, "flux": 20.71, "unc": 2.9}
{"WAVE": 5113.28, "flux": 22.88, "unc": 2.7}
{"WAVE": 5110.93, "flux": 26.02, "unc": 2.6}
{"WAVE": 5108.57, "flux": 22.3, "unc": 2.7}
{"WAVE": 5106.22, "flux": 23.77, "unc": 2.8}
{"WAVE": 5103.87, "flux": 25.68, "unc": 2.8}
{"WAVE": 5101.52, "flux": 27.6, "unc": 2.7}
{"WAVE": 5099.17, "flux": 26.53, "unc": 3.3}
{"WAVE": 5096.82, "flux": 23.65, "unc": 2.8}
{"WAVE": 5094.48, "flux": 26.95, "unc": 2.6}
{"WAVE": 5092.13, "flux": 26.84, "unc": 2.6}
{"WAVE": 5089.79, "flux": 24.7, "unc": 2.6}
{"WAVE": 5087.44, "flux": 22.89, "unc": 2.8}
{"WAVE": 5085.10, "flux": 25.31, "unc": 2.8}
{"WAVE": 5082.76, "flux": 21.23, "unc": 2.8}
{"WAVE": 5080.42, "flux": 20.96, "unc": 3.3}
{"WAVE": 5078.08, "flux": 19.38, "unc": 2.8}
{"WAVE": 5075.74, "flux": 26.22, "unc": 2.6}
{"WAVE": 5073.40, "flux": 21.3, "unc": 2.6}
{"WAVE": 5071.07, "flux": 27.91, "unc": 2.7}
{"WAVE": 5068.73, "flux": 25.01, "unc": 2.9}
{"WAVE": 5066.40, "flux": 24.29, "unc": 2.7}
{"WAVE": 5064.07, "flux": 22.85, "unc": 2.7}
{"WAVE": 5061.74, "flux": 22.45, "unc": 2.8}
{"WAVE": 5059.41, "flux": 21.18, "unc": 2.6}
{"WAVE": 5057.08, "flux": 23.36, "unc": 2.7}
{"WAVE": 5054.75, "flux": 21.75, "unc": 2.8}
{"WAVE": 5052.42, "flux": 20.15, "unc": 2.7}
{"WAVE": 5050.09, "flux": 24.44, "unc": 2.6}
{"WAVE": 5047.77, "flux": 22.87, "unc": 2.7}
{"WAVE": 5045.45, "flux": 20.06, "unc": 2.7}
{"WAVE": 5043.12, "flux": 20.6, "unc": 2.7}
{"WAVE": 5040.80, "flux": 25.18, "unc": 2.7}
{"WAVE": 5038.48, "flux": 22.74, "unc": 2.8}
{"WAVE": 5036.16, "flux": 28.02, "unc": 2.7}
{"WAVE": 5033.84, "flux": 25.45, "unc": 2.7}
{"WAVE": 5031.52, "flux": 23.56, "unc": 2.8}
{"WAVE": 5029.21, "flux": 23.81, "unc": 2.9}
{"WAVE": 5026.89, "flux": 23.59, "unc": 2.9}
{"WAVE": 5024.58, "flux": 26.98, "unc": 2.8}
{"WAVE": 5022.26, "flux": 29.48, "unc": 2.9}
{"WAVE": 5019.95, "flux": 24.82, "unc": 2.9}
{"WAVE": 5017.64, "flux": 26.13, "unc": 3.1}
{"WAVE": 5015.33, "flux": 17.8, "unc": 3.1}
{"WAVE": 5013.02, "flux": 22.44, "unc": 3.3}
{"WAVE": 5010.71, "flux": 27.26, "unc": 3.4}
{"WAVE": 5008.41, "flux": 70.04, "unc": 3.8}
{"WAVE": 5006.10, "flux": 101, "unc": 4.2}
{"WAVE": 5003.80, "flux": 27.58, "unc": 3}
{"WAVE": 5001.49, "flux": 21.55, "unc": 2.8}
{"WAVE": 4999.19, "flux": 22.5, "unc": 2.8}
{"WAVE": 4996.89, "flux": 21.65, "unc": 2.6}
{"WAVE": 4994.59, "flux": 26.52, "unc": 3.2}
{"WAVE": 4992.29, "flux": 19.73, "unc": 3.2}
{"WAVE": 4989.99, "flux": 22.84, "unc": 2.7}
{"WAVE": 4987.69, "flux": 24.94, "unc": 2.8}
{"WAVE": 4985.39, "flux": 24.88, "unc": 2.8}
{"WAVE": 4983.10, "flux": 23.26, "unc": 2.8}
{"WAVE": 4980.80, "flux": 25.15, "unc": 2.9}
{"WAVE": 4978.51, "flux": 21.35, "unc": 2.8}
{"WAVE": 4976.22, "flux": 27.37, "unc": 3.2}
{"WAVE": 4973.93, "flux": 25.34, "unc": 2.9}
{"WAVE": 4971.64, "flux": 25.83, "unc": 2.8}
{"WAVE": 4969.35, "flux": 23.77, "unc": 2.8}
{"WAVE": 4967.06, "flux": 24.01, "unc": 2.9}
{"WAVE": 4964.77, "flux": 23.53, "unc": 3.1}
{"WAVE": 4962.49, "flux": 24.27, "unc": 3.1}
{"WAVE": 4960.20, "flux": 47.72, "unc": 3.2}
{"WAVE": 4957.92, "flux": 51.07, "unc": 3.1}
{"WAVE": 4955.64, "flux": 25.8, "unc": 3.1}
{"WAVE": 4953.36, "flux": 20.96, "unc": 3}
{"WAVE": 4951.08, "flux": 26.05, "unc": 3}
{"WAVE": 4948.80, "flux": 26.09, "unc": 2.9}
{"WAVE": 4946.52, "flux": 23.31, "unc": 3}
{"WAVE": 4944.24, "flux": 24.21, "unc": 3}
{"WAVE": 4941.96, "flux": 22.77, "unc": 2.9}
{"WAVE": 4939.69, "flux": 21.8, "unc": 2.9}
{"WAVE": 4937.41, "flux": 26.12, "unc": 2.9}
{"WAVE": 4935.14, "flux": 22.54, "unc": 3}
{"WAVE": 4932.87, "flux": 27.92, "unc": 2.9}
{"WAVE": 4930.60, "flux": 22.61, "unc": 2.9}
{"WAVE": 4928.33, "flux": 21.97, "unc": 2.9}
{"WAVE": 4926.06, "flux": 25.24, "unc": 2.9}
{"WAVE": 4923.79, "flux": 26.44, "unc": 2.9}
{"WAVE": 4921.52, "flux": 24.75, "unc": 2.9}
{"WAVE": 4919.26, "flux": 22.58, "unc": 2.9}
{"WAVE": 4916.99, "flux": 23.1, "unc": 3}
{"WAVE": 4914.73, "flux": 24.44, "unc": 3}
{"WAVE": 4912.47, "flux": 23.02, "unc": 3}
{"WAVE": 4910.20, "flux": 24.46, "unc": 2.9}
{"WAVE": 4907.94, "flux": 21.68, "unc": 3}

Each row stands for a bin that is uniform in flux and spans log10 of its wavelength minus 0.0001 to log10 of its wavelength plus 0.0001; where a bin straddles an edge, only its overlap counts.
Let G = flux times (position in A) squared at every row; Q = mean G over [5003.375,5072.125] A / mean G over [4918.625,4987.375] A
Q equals 1.12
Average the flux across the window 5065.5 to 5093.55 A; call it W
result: 23.9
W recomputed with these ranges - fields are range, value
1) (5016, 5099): 23.9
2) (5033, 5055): 23.1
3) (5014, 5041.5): 24.8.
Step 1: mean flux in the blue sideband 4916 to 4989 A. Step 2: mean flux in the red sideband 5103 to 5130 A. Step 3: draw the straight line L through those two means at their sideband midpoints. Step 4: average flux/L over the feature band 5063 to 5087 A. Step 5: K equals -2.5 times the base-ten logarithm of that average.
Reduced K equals 0.03 mag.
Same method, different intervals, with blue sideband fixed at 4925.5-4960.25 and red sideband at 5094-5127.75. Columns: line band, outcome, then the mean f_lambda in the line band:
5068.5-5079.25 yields 0.05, 23.9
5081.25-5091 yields 0.06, 23.5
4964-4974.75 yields 0.08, 24.5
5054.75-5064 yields 0.13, 22.3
